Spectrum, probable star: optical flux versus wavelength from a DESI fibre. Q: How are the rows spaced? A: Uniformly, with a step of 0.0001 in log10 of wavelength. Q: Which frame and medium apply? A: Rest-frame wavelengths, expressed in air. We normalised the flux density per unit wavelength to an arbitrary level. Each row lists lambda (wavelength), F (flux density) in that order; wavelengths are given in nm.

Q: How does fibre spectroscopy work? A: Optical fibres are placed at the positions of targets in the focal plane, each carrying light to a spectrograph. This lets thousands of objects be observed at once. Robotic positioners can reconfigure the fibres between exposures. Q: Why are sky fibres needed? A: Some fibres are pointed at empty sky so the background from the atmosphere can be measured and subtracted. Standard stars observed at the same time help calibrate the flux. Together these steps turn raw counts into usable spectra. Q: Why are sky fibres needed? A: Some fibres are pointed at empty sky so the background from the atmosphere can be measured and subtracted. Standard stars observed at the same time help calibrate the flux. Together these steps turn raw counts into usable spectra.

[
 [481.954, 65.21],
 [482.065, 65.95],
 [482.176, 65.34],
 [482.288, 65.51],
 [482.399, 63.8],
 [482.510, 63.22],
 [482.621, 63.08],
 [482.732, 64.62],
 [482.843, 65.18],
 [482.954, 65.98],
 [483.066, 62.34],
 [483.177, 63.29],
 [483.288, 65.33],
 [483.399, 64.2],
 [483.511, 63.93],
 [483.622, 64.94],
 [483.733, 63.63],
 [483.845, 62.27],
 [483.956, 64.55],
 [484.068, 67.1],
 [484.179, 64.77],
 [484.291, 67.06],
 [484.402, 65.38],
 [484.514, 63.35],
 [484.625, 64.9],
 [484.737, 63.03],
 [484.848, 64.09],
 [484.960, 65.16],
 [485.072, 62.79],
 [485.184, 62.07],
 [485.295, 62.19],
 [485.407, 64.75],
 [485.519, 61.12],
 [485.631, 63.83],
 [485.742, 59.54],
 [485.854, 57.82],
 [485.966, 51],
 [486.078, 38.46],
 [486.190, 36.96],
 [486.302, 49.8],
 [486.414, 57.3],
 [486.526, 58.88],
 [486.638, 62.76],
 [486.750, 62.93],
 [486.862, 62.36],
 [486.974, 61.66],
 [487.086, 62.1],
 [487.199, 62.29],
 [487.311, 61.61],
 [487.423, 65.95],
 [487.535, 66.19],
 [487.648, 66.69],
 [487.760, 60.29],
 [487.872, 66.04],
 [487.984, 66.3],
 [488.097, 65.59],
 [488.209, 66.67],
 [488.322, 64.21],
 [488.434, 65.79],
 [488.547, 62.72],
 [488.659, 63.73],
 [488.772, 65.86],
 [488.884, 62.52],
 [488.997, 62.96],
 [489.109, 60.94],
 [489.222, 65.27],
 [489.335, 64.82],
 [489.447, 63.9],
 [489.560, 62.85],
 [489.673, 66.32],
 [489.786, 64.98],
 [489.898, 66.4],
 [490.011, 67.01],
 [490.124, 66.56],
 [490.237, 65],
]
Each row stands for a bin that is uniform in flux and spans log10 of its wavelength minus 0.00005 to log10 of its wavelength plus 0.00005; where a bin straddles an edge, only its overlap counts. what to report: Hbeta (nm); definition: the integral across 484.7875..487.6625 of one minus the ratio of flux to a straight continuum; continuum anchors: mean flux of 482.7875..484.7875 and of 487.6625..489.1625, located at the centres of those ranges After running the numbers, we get 0.22 nm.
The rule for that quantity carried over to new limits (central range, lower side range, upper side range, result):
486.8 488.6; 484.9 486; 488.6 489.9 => -0.034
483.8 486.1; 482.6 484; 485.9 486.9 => -0.142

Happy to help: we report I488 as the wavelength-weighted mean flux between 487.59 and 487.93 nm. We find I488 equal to 64.4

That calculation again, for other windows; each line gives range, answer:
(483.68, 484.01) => 63.4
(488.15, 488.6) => 64.8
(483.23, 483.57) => 64.5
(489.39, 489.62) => 63.5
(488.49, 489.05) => 63.5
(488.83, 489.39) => 63.2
